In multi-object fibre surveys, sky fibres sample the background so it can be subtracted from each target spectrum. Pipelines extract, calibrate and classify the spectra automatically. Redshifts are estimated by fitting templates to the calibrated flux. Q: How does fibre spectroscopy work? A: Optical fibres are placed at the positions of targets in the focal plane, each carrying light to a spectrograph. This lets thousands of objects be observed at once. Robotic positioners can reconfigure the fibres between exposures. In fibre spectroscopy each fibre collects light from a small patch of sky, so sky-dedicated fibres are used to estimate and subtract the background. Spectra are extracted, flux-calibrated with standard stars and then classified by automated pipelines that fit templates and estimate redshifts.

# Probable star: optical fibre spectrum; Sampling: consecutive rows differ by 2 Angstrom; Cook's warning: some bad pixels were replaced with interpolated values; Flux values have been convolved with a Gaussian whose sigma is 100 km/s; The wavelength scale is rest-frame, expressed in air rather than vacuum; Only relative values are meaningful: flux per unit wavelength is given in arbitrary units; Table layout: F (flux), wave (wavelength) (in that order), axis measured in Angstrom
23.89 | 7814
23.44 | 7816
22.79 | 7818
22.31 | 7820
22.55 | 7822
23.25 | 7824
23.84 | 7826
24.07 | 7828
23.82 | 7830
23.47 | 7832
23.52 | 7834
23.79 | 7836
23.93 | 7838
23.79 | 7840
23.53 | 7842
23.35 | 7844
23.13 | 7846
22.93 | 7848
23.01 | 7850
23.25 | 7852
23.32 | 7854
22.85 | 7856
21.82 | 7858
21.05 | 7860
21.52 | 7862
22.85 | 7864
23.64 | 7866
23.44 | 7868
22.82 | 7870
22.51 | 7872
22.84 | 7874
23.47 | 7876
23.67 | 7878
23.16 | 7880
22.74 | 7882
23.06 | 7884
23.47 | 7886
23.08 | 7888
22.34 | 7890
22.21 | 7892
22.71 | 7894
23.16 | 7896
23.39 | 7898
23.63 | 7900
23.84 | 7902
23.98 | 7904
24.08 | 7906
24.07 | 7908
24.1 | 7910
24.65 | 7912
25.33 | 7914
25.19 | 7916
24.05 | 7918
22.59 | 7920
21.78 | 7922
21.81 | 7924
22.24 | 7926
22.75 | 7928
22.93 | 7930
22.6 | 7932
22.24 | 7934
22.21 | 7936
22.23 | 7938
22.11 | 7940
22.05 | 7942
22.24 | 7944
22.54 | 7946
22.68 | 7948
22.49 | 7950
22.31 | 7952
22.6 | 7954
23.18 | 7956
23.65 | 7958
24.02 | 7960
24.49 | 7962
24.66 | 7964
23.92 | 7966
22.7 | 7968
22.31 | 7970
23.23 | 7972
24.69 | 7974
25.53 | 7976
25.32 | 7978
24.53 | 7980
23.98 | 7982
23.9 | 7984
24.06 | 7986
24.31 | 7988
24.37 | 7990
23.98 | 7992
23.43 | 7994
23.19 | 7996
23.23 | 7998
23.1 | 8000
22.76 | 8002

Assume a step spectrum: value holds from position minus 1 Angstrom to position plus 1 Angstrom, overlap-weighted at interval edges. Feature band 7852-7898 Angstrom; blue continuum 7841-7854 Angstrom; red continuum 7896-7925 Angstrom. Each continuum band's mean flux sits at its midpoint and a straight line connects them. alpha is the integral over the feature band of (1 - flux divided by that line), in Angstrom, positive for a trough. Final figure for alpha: 1.2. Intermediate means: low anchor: 23.2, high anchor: 23.7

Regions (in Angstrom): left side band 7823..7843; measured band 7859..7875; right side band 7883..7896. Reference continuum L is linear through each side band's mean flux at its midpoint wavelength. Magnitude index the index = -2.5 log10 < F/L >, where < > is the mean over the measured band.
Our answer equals 0.03 mag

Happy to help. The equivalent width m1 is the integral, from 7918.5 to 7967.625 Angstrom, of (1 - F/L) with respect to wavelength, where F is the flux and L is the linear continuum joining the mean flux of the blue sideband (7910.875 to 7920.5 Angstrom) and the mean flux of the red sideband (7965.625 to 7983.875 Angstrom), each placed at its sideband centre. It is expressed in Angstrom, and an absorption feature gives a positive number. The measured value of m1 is 2.98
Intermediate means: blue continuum 24.5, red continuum 24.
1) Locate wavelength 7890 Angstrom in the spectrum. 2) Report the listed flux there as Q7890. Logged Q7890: 22.34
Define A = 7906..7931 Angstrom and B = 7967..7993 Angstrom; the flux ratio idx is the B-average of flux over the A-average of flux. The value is 1.03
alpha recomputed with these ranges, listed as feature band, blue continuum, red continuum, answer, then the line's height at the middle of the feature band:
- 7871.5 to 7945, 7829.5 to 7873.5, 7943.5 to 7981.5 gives 0.65 Angstrom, 23.3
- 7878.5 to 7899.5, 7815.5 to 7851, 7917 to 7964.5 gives 0.07 Angstrom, 23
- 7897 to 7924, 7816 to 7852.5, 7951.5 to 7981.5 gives -0.22 Angstrom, 23.6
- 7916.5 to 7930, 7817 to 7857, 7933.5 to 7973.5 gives 0.21 Angstrom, 23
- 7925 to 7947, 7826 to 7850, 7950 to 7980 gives 1.23 Angstrom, 23.7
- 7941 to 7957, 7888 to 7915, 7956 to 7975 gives 0.80 Angstrom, 23.7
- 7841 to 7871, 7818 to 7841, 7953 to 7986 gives 0.90 Angstrom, 23.5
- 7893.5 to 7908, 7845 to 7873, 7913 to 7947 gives -0.55 Angstrom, 22.7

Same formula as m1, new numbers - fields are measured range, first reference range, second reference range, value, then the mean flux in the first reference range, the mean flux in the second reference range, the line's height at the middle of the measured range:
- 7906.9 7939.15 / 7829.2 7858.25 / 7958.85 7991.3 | 0.86 Angstrom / 23.3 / 24.1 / 23.8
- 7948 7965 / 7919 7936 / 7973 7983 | 0.28 Angstrom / 22.4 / 24.8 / 23.8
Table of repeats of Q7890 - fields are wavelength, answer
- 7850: 23.01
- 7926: 22.24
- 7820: 22.31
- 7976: 25.53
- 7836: 23.79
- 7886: 23.47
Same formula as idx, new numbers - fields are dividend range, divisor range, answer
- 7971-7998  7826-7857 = 1.03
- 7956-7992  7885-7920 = 1.02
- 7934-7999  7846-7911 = 1.02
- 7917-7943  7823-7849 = 0.95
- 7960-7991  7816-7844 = 1.03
